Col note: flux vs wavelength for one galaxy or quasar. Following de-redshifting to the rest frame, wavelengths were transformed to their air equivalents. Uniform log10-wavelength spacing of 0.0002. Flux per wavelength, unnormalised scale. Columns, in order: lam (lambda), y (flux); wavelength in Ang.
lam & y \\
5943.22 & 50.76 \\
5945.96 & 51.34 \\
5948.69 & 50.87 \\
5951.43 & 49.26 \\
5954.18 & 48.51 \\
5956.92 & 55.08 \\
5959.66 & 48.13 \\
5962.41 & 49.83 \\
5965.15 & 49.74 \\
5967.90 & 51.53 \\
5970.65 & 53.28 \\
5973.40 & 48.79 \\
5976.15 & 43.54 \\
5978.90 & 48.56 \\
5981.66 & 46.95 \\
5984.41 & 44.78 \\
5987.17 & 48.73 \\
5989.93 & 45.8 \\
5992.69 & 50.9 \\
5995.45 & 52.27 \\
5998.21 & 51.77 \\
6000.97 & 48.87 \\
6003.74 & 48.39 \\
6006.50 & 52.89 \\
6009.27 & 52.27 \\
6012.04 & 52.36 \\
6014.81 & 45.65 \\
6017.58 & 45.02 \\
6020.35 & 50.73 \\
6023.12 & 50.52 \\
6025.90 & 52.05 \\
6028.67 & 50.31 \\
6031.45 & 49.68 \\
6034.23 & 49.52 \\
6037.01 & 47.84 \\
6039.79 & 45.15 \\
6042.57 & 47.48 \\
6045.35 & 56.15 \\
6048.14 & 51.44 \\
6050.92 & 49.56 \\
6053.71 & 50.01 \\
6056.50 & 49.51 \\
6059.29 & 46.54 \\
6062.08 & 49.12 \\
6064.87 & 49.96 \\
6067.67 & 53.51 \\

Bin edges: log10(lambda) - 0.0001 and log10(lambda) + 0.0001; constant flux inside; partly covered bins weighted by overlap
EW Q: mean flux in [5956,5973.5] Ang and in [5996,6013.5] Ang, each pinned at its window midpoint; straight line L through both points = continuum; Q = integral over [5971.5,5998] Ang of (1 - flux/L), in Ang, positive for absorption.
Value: 1.5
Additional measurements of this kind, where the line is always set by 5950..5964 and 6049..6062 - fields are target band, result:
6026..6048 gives -0.2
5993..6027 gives -0.5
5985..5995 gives 0.2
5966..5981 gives 0.3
